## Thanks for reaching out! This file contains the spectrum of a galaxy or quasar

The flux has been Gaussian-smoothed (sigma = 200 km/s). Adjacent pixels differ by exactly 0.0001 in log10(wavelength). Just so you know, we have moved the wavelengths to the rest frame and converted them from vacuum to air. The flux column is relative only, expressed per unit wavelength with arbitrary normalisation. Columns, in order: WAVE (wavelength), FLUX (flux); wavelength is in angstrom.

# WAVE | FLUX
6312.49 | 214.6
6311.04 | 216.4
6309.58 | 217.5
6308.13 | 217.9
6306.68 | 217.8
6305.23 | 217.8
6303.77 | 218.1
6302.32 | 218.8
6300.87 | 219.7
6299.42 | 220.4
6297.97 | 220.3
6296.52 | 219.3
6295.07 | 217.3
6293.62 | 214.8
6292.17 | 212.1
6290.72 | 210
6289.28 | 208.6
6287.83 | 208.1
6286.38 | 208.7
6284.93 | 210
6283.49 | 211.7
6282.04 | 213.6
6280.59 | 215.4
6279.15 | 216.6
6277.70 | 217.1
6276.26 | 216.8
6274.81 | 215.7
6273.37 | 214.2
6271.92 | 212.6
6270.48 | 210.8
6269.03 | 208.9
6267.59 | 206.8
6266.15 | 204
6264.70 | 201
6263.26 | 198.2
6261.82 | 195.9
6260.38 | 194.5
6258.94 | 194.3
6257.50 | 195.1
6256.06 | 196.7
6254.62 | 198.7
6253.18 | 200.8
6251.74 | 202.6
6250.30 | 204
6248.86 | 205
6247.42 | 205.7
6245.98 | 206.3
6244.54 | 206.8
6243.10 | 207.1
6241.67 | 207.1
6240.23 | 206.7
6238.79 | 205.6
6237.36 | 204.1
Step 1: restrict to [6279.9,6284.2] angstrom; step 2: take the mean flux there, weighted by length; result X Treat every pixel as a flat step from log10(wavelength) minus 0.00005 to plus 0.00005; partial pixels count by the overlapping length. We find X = 213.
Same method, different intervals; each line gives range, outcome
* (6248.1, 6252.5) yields 204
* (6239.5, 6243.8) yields 207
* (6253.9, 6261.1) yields 196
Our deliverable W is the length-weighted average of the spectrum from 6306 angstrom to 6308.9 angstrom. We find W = 218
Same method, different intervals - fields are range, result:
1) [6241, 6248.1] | 207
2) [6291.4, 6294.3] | 213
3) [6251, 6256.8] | 200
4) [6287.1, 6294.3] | 211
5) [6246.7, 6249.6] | 205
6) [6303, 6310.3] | 218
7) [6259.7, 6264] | 197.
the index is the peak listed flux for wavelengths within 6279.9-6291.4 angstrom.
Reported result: 215.4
